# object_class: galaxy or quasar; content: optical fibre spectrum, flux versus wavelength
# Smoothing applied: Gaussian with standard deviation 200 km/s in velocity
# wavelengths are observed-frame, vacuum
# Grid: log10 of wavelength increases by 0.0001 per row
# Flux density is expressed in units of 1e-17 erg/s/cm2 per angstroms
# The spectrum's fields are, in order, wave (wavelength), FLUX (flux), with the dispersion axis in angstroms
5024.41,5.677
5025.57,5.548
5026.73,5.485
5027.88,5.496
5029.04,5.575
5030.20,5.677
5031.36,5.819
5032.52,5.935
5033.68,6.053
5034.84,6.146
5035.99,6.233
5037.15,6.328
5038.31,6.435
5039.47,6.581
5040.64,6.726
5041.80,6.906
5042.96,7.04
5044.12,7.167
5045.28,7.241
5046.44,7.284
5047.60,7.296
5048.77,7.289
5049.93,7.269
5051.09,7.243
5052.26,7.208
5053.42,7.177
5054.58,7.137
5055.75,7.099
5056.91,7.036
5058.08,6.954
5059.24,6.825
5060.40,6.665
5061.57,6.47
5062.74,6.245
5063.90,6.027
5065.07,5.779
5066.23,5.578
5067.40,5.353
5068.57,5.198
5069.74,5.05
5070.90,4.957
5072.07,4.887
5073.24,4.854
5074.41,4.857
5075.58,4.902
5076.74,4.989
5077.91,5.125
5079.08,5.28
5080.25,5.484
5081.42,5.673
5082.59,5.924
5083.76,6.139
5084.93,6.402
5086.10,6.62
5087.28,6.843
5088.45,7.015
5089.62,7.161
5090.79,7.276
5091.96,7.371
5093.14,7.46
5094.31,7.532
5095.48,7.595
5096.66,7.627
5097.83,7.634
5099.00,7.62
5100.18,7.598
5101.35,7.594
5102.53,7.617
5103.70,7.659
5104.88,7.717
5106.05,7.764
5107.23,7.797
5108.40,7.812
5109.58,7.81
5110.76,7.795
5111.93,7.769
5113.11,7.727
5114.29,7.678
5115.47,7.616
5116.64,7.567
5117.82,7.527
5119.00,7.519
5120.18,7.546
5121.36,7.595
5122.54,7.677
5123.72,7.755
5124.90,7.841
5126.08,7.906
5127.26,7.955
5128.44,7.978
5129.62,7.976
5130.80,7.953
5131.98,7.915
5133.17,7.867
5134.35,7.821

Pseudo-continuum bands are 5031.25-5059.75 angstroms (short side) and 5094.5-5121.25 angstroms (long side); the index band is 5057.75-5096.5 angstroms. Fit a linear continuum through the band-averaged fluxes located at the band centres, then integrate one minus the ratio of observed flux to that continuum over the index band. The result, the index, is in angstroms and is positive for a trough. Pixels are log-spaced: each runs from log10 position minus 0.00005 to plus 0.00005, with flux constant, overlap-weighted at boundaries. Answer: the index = 6.3 angstroms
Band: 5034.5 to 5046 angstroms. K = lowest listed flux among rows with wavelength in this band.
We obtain 6.146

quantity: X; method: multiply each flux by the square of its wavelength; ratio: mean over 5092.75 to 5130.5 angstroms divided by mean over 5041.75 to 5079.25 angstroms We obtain 1.3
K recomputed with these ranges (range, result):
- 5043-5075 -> 4.854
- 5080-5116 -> 5.484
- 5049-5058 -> 7.036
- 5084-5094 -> 6.402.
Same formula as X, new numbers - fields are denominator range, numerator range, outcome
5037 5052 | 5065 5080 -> 0.74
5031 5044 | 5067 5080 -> 0.80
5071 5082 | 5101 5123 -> 1.52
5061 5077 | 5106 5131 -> 1.47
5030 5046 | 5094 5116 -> 1.22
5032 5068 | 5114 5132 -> 1.20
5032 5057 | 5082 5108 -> 1.08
